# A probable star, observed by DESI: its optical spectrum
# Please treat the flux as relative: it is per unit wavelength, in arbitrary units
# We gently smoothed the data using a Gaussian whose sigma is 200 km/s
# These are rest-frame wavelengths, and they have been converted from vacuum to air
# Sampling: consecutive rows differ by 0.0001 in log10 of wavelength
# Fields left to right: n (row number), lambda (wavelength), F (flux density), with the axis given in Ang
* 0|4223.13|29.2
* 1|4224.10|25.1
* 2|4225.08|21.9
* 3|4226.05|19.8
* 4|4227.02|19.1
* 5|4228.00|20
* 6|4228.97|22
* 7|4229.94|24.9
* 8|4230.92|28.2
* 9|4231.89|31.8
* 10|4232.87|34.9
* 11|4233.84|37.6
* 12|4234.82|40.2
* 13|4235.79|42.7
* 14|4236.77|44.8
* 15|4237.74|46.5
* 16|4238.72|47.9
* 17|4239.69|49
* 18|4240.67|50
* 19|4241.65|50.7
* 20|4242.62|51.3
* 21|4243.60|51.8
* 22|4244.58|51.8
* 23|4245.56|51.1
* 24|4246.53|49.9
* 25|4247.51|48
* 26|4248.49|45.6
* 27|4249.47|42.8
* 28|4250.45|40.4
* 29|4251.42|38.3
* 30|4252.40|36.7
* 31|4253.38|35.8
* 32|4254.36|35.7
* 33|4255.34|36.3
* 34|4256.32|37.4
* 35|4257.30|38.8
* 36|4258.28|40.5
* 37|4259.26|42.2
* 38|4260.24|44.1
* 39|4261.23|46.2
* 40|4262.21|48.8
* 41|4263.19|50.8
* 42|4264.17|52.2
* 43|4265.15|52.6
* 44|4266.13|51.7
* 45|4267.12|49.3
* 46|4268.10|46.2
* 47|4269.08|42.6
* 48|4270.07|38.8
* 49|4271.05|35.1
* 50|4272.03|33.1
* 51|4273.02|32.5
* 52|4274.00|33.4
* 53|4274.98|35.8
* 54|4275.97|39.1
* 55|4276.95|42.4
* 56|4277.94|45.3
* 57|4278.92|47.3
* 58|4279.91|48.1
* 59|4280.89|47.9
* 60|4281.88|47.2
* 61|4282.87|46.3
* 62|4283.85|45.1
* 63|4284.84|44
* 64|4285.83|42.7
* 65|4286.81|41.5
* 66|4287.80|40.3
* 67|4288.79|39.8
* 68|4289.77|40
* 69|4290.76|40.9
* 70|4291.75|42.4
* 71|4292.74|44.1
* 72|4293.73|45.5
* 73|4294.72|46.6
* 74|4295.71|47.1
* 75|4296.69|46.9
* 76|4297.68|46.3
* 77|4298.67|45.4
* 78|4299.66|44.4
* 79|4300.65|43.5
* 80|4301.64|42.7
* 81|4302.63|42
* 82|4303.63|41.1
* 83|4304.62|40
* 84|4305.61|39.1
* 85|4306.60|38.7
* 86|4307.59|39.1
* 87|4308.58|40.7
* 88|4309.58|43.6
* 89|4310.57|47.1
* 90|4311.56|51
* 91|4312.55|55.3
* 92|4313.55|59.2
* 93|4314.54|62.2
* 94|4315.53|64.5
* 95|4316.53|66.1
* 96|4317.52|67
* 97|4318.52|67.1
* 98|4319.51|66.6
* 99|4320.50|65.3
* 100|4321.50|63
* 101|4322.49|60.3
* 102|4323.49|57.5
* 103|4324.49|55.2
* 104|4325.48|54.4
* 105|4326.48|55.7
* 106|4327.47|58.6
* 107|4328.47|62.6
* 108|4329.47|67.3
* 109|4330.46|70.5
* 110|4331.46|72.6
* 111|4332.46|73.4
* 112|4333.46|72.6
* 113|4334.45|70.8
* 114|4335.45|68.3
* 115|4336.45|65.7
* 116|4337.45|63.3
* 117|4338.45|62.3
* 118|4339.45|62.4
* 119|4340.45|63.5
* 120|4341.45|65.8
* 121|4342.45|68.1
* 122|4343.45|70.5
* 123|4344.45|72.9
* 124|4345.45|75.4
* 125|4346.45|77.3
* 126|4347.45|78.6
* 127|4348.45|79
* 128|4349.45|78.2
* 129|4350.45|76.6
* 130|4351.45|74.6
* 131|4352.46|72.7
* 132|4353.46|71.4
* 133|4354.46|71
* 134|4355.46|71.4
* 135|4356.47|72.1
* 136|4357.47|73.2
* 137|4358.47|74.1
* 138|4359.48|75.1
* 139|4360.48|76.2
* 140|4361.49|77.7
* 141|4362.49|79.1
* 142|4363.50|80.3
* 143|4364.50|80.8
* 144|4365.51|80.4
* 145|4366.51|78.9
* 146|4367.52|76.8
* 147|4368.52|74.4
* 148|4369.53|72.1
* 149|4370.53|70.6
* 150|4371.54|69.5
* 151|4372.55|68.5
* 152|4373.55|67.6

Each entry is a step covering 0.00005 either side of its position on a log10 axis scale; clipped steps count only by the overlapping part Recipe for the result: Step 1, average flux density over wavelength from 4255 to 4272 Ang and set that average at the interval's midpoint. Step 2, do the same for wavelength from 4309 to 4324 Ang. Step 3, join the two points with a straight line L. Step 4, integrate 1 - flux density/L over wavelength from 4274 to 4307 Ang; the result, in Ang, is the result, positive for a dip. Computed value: 5.51 Ang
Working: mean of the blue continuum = 44.1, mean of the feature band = 43.2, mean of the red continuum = 59.6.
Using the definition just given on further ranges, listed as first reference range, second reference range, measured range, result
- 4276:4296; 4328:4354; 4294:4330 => 2.7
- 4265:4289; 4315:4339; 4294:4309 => 2.9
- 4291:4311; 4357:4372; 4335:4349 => -1.1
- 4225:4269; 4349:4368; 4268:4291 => 4.5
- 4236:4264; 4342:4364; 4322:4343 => 1.4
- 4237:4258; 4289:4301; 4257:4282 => 0.5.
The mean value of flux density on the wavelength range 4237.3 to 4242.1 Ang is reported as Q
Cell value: 48.8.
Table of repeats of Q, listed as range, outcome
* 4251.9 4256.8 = 36.4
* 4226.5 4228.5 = 19.6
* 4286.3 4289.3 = 40.7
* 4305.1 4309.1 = 39.4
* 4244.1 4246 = 51.4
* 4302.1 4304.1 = 41.4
